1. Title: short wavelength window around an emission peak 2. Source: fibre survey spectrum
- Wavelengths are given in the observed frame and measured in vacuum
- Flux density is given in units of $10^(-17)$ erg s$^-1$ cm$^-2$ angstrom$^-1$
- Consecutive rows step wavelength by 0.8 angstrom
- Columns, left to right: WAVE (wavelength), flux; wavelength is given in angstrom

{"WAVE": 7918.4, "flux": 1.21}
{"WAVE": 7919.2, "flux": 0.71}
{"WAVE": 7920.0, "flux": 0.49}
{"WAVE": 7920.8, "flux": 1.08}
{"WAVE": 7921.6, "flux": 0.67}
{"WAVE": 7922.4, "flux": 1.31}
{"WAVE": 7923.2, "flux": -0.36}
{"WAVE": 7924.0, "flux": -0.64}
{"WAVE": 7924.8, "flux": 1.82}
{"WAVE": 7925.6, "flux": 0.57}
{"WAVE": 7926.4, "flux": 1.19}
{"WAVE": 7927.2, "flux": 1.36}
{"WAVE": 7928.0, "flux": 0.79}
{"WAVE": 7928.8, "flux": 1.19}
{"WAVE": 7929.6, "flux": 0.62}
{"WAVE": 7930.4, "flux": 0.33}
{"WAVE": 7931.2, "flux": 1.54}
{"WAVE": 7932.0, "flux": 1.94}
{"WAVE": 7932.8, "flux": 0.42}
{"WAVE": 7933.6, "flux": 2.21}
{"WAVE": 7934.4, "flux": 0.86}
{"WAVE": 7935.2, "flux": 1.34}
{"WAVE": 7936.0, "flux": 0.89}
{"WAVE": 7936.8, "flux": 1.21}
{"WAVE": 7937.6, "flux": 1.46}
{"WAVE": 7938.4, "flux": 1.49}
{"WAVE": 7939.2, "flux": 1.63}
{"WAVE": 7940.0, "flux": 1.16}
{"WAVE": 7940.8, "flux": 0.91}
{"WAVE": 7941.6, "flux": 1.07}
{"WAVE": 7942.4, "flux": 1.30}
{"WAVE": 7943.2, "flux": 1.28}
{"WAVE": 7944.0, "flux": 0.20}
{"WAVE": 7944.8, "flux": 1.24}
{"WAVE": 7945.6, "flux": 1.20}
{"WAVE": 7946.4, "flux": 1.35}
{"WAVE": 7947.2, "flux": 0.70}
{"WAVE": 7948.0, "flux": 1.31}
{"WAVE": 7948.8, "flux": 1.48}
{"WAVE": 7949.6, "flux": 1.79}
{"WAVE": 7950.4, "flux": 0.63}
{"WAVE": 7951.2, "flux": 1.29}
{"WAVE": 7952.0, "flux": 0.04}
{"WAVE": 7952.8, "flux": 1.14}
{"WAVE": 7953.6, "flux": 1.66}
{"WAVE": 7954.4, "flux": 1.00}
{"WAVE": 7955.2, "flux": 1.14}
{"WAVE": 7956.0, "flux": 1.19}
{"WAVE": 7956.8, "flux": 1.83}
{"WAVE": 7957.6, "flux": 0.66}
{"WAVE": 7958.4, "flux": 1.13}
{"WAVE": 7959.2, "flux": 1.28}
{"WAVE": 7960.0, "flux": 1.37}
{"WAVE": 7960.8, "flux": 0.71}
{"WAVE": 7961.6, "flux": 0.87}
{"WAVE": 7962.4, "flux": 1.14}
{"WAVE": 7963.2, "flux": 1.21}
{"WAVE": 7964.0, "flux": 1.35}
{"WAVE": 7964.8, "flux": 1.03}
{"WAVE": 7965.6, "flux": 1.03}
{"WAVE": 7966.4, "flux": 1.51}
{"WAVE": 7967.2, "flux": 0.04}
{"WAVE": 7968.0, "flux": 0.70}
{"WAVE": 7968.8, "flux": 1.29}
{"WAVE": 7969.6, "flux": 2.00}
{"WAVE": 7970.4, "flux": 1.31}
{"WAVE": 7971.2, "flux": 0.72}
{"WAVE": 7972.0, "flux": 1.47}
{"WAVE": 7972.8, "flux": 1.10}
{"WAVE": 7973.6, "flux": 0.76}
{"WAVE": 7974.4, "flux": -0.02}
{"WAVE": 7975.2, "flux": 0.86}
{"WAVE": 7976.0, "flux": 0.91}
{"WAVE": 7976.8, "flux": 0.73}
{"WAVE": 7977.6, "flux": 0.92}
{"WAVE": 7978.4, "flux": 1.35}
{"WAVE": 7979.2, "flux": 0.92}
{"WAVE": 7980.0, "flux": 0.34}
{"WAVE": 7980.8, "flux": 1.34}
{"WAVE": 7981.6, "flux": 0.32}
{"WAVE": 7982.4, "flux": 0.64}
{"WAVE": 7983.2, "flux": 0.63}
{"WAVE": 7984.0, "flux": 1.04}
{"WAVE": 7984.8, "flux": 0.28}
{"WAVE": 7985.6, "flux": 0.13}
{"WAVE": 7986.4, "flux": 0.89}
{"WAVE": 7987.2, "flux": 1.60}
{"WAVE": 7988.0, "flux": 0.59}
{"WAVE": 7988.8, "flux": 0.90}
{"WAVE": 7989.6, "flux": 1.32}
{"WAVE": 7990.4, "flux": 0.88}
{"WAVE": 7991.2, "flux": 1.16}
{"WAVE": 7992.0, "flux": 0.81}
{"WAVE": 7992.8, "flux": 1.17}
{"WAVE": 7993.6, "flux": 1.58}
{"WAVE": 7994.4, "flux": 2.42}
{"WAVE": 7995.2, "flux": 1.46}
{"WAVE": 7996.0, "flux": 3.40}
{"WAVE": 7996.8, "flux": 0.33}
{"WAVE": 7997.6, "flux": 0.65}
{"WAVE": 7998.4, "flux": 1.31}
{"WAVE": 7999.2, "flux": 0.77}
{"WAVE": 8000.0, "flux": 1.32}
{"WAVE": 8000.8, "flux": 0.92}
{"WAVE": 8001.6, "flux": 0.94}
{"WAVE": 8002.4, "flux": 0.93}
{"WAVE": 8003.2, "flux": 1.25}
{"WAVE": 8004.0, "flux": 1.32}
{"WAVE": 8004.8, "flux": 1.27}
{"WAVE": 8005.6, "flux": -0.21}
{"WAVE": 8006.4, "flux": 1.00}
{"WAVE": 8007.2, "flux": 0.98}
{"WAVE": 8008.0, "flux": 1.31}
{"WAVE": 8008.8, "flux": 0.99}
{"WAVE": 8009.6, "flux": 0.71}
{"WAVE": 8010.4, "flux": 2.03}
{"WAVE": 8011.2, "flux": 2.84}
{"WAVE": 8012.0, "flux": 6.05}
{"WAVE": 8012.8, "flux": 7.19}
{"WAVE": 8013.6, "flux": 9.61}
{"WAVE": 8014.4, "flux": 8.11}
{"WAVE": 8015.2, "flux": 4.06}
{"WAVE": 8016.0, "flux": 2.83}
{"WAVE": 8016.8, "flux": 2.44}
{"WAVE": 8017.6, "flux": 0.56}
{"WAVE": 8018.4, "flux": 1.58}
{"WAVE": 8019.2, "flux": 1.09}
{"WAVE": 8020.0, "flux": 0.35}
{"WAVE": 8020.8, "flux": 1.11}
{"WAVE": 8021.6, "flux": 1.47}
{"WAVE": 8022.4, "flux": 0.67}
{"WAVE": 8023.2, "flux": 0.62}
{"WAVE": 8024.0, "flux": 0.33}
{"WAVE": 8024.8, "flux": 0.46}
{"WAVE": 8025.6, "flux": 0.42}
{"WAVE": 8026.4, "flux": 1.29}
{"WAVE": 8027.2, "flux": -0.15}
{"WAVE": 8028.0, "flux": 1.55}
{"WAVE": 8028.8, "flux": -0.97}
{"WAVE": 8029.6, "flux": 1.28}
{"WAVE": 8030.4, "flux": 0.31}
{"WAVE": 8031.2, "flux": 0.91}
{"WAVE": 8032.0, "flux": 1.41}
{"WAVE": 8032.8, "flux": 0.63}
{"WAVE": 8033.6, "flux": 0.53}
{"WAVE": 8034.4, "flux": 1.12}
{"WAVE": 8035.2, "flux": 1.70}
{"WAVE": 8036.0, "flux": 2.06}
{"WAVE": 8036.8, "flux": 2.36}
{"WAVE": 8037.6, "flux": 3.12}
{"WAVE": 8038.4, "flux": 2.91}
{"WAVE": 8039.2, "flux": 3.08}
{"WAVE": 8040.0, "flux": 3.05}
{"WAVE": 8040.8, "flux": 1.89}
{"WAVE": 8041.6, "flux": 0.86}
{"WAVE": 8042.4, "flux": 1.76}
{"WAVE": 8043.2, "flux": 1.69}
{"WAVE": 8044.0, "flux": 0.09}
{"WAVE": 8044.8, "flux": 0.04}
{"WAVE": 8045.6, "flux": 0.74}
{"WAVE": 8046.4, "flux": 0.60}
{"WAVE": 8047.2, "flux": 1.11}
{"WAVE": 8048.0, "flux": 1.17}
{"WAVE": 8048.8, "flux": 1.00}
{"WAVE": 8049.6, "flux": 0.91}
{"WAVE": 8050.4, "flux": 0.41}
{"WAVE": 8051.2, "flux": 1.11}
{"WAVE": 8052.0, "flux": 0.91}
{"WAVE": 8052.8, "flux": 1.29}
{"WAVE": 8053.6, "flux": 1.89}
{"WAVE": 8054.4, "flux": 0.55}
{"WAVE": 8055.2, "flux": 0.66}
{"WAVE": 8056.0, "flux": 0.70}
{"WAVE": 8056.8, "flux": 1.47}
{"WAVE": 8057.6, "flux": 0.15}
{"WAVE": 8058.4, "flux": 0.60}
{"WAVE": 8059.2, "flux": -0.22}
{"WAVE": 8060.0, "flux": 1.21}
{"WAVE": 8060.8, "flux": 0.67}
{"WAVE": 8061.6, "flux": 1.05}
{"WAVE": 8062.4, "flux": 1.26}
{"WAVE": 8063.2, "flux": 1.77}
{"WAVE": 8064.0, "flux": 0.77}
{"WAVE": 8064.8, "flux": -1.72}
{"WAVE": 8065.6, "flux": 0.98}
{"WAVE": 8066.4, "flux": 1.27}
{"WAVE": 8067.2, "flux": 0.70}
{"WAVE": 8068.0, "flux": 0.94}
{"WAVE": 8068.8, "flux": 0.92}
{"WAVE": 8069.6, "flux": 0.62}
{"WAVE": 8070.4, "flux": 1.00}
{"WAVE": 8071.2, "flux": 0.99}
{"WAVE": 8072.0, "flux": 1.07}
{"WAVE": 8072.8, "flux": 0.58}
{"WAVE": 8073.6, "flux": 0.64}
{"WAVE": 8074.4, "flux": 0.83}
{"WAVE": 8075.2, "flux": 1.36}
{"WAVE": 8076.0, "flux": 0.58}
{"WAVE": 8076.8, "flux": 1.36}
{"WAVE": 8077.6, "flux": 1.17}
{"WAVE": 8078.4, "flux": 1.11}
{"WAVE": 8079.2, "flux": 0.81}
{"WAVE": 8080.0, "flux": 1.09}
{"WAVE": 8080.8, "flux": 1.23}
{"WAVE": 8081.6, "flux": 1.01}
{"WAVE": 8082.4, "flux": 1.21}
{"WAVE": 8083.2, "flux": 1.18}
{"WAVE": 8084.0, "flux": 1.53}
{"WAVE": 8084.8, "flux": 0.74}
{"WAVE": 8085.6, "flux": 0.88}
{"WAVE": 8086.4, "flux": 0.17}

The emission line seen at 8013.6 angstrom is Halpha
